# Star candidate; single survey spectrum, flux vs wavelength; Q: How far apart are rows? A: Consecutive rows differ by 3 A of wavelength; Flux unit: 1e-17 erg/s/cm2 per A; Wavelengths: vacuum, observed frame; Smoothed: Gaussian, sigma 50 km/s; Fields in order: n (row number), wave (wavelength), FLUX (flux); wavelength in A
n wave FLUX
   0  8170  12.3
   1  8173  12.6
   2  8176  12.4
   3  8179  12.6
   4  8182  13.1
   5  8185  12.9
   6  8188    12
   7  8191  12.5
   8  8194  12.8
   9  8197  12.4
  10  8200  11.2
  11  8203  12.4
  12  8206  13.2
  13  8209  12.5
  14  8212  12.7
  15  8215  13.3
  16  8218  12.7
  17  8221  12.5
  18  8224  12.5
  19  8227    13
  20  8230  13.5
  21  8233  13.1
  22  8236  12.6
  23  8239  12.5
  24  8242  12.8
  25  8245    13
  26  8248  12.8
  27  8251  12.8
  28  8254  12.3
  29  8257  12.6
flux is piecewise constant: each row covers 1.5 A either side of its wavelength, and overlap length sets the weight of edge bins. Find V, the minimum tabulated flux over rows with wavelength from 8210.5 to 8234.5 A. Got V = 12.5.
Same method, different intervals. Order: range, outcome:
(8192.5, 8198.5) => 12.4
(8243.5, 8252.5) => 12.8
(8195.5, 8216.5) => 11.2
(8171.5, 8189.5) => 12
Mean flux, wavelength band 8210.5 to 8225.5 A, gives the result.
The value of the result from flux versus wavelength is 12.7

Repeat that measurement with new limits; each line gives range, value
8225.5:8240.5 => 12.9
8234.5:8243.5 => 12.6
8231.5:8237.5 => 12.8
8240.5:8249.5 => 12.9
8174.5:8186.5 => 12.8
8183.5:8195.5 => 12.6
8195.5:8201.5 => 11.8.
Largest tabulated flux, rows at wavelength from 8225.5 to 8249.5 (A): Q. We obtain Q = 13.5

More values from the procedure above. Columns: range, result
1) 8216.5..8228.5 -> 13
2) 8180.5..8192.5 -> 13.1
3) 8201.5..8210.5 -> 13.2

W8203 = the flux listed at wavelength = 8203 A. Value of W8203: 12.4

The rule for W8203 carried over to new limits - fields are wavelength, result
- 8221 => 12.5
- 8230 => 13.5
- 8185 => 12.9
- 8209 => 12.5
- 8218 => 12.7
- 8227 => 13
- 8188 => 12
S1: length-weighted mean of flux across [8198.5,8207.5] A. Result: 12.3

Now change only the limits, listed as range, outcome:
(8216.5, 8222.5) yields 12.6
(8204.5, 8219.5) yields 12.9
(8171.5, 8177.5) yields 12.5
